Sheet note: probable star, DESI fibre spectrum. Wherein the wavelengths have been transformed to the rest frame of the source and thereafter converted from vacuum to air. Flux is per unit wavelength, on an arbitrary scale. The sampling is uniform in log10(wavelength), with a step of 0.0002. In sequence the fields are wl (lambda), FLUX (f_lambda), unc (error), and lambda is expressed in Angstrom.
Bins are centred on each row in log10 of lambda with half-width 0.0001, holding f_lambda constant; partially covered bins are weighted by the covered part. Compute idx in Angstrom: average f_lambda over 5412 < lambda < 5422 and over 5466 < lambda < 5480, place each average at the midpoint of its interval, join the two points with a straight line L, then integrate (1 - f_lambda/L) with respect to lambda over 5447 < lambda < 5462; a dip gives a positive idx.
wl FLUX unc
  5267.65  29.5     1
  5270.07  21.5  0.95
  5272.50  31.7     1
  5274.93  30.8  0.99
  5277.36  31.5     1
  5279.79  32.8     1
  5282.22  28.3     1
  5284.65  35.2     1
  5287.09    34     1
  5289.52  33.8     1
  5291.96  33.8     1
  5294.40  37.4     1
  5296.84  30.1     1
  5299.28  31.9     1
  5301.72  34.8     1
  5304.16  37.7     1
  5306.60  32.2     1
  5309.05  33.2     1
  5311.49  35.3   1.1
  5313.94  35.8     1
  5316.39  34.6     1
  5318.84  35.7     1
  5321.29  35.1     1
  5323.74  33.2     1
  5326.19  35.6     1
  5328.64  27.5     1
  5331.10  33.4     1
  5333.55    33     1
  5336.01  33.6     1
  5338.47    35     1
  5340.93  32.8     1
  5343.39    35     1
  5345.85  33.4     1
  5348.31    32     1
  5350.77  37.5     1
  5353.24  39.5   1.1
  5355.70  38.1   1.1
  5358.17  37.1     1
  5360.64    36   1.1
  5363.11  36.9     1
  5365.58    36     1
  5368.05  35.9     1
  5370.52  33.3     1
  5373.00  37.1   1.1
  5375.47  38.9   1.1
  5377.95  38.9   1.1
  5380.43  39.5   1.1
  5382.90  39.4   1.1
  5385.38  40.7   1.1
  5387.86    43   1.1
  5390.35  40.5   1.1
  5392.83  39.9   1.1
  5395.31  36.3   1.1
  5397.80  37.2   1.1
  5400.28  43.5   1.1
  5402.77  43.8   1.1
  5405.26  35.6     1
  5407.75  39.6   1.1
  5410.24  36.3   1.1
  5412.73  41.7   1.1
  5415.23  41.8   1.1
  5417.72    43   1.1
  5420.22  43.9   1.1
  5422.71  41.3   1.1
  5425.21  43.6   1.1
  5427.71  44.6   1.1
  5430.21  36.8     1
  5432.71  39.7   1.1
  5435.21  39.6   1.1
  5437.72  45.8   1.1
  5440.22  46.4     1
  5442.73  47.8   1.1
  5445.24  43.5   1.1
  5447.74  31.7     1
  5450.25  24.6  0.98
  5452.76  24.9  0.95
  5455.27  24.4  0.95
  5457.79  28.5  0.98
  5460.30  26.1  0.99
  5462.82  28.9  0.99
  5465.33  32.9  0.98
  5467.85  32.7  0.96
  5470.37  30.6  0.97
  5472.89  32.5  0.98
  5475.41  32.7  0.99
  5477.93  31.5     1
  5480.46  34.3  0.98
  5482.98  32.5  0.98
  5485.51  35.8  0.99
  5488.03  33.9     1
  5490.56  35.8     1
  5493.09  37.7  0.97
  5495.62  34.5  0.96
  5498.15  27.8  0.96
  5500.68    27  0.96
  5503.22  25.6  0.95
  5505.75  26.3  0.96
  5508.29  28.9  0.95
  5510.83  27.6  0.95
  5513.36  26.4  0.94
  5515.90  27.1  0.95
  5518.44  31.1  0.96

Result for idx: 3.8 Angstrom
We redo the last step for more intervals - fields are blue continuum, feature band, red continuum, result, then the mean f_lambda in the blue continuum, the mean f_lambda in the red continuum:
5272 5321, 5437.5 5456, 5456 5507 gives -2.4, 33.6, 31.3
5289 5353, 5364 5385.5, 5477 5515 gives -2.9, 34.1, 31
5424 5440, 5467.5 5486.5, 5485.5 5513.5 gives 0.8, 42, 30.5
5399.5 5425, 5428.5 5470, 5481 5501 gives 3.3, 41.1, 33.5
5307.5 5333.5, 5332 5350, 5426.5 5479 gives 0.2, 33.9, 34.6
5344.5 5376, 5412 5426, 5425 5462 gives -2.4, 36.2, 36.2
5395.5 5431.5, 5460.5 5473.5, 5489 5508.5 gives 1.3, 40.8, 30.6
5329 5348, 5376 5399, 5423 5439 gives -1.1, 33.4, 41.7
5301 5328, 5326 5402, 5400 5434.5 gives 2.1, 34.7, 41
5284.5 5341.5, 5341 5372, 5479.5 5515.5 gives -2.4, 33.9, 30.9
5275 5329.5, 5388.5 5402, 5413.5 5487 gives -1.8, 33.6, 36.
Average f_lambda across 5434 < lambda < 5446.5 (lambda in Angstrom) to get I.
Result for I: 44.6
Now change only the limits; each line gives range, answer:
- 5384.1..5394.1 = 41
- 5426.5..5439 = 41.3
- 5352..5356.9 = 38.8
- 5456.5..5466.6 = 29.1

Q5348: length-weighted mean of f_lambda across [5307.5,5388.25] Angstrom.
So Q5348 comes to 35.7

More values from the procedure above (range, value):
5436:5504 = 33.1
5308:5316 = 34.8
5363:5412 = 38.7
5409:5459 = 38.5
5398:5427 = 41.2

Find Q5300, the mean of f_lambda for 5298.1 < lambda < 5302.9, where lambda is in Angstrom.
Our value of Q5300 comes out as 33.4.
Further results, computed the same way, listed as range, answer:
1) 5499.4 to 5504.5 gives 26.3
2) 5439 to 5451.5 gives 38.8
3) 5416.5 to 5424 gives 42.7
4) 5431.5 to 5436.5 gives 39.7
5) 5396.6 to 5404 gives 41.5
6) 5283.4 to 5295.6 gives 34.8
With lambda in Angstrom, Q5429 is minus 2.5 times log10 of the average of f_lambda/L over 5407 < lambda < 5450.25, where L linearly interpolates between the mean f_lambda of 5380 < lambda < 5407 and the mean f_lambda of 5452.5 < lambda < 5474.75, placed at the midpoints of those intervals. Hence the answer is -0.19 mag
